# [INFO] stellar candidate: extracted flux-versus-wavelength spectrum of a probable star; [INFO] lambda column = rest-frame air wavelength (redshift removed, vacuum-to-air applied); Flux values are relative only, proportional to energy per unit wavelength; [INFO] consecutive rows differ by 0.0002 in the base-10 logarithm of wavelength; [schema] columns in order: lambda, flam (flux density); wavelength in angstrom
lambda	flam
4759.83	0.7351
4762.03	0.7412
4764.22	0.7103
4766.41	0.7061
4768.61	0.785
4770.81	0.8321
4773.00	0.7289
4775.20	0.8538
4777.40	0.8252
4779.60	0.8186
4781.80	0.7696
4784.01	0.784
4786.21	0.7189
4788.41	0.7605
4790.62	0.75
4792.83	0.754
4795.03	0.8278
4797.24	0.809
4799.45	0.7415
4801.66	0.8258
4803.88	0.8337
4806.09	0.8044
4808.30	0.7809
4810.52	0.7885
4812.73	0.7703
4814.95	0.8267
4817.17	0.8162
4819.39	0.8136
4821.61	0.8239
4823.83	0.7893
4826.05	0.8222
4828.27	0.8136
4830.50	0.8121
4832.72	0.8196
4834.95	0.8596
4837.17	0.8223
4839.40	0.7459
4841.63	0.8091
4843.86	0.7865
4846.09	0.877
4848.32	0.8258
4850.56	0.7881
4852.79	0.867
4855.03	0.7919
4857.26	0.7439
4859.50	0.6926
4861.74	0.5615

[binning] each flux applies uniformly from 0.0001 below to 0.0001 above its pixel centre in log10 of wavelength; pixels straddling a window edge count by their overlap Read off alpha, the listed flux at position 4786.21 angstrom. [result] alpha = 0.7189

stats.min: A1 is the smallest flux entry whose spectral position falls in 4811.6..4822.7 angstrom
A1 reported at 0.7703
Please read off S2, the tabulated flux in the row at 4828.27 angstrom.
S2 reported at 0.8136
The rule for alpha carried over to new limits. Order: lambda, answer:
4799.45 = 0.7415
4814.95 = 0.8267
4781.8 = 0.7696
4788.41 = 0.7605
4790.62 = 0.75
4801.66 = 0.8258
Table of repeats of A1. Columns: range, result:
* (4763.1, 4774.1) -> 0.7061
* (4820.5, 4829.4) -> 0.7893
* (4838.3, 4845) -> 0.7459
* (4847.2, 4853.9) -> 0.7881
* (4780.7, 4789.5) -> 0.7189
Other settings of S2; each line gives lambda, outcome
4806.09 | 0.8044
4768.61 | 0.785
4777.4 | 0.8252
